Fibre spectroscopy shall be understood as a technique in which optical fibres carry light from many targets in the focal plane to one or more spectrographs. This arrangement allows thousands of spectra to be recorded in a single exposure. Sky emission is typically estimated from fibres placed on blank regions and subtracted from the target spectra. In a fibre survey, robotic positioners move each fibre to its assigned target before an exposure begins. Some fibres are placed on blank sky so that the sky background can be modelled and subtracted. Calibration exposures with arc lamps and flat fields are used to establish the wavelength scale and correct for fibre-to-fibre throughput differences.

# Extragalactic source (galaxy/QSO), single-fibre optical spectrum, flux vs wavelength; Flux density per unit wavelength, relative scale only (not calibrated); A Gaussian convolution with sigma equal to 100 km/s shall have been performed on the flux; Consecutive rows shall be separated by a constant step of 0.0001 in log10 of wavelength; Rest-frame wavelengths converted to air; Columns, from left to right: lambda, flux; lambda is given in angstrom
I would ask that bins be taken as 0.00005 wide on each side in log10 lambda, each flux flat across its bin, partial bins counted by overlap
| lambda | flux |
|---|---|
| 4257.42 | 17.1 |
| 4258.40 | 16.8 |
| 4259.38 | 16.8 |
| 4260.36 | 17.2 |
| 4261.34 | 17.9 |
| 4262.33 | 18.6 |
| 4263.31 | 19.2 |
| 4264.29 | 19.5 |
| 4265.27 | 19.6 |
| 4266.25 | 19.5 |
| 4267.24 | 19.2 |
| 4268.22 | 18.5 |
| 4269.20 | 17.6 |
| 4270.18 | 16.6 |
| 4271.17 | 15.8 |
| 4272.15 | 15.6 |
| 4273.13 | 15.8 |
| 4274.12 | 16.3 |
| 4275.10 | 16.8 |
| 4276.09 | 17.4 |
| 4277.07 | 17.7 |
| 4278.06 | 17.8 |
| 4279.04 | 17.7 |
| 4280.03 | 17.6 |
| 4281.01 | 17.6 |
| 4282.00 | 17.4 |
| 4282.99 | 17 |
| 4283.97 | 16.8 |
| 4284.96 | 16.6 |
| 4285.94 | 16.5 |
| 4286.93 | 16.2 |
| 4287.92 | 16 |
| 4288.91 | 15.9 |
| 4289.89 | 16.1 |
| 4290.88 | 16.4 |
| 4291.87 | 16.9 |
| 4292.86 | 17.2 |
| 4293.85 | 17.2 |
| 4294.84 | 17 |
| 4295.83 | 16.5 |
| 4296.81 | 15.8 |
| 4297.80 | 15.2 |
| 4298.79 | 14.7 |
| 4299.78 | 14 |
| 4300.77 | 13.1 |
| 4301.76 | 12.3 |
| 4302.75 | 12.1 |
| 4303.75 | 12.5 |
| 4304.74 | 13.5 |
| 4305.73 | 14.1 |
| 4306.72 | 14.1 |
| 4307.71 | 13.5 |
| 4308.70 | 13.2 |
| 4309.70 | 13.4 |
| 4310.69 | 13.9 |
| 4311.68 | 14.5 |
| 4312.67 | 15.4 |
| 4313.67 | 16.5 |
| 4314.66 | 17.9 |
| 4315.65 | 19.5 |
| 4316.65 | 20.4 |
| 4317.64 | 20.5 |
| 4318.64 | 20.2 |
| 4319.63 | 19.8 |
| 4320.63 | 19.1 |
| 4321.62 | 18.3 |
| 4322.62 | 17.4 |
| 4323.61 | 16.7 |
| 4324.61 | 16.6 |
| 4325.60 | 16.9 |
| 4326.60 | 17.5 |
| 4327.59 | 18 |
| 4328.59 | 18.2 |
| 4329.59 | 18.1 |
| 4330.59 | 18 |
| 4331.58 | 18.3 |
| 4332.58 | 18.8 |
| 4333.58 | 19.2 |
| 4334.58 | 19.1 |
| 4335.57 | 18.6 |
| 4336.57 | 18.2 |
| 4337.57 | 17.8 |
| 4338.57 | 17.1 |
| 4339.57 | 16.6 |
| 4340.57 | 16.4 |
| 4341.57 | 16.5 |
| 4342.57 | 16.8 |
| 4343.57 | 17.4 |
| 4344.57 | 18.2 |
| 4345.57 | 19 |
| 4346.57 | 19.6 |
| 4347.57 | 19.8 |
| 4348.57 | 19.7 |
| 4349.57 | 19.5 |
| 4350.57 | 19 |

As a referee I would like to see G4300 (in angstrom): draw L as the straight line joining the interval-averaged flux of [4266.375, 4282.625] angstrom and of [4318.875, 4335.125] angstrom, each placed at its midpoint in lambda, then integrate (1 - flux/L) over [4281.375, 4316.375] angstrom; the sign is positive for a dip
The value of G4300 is 4.4 angstrom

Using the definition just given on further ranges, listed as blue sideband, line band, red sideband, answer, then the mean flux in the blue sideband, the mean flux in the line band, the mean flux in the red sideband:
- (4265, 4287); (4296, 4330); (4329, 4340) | 3.37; 17.3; 16.1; 18.2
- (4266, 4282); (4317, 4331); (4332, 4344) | -0.51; 17.3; 18.3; 17.7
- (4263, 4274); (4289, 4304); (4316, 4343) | 2.31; 17.8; 15.2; 18.1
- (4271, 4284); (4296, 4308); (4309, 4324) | 2.42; 17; 13.8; 17.5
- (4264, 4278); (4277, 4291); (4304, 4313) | -0.51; 17.5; 16.9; 13.9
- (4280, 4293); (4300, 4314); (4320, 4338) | 2.95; 16.7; 13.7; 18.1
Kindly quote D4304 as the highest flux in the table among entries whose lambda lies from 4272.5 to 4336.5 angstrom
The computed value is 20.5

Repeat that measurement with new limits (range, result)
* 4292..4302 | 17.2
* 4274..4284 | 17.8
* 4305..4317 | 20.4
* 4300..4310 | 14.1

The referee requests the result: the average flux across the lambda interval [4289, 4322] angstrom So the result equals 15.9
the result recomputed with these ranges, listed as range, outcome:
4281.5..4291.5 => 16.5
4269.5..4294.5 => 16.8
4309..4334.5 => 17.7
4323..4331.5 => 17.6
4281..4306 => 15.5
